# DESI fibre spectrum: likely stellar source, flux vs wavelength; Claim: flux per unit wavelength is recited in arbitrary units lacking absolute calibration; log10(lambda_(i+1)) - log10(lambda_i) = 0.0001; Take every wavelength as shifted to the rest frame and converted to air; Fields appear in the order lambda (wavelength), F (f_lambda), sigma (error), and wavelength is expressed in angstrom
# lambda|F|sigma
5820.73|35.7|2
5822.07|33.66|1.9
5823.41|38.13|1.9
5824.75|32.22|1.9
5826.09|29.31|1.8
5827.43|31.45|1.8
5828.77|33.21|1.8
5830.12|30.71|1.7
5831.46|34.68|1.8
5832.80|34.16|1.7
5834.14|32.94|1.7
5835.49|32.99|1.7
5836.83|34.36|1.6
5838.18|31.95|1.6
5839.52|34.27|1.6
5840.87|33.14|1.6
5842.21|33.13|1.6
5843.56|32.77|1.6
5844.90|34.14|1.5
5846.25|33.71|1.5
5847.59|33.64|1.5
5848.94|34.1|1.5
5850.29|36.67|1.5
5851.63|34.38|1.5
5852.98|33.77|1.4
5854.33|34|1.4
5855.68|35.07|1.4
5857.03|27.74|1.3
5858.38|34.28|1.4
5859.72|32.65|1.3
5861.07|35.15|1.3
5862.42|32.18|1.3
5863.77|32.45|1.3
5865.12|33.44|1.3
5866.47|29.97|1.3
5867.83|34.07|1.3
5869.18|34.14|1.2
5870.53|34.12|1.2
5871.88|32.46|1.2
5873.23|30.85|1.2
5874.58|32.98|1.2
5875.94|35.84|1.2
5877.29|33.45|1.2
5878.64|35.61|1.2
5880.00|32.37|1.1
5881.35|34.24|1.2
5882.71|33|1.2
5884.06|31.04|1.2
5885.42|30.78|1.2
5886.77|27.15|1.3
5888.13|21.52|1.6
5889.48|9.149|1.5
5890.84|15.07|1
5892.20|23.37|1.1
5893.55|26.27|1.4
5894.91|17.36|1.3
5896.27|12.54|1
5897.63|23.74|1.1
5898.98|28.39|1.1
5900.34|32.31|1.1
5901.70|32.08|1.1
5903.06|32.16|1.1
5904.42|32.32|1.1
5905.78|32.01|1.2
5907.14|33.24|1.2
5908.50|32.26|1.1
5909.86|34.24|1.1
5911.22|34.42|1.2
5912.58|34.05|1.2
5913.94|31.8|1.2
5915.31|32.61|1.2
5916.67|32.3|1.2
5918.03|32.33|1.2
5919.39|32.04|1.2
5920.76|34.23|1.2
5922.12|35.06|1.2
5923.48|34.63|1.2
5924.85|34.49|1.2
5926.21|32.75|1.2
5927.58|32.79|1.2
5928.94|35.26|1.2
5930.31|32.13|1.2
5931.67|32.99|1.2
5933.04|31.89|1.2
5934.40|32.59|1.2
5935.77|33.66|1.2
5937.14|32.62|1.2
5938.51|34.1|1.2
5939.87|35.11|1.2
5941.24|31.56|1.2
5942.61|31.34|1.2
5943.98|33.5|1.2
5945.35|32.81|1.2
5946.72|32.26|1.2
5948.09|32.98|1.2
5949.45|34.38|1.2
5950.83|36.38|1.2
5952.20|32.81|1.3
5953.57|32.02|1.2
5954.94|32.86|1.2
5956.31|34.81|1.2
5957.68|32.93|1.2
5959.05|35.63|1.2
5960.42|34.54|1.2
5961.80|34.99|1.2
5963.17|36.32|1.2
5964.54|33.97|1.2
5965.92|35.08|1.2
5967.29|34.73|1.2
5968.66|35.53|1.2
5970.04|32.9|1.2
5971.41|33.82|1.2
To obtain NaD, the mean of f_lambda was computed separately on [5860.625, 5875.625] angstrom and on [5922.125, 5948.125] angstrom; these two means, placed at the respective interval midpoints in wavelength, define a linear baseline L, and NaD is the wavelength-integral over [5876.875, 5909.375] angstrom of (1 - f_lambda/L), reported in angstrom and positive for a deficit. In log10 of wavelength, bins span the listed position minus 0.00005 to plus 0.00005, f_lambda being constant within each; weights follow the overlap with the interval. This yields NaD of 5.4 angstrom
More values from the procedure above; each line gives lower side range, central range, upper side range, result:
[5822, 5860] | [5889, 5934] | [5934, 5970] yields 5.0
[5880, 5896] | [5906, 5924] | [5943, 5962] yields -3.1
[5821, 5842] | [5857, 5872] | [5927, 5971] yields 0.2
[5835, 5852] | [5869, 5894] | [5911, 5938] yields 3.3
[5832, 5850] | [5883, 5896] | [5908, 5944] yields 4.3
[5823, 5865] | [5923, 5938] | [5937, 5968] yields 0.2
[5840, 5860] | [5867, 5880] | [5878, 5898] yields -2.5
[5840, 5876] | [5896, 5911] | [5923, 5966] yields 1.5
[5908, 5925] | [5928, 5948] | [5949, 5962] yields 0.5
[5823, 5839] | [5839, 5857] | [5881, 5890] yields -1.6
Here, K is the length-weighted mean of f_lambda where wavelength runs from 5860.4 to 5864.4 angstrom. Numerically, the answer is 33.3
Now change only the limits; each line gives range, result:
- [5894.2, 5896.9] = 15.1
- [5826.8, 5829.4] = 32.4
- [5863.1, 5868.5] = 32.4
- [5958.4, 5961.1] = 35.1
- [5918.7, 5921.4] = 33.1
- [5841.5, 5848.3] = 33.5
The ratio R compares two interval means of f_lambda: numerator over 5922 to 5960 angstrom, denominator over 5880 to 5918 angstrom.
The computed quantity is 1.2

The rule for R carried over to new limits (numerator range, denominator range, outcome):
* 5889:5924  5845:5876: 0.87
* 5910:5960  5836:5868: 1.00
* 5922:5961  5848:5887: 1.01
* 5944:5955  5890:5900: 1.58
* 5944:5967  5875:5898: 1.30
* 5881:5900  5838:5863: 0.71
